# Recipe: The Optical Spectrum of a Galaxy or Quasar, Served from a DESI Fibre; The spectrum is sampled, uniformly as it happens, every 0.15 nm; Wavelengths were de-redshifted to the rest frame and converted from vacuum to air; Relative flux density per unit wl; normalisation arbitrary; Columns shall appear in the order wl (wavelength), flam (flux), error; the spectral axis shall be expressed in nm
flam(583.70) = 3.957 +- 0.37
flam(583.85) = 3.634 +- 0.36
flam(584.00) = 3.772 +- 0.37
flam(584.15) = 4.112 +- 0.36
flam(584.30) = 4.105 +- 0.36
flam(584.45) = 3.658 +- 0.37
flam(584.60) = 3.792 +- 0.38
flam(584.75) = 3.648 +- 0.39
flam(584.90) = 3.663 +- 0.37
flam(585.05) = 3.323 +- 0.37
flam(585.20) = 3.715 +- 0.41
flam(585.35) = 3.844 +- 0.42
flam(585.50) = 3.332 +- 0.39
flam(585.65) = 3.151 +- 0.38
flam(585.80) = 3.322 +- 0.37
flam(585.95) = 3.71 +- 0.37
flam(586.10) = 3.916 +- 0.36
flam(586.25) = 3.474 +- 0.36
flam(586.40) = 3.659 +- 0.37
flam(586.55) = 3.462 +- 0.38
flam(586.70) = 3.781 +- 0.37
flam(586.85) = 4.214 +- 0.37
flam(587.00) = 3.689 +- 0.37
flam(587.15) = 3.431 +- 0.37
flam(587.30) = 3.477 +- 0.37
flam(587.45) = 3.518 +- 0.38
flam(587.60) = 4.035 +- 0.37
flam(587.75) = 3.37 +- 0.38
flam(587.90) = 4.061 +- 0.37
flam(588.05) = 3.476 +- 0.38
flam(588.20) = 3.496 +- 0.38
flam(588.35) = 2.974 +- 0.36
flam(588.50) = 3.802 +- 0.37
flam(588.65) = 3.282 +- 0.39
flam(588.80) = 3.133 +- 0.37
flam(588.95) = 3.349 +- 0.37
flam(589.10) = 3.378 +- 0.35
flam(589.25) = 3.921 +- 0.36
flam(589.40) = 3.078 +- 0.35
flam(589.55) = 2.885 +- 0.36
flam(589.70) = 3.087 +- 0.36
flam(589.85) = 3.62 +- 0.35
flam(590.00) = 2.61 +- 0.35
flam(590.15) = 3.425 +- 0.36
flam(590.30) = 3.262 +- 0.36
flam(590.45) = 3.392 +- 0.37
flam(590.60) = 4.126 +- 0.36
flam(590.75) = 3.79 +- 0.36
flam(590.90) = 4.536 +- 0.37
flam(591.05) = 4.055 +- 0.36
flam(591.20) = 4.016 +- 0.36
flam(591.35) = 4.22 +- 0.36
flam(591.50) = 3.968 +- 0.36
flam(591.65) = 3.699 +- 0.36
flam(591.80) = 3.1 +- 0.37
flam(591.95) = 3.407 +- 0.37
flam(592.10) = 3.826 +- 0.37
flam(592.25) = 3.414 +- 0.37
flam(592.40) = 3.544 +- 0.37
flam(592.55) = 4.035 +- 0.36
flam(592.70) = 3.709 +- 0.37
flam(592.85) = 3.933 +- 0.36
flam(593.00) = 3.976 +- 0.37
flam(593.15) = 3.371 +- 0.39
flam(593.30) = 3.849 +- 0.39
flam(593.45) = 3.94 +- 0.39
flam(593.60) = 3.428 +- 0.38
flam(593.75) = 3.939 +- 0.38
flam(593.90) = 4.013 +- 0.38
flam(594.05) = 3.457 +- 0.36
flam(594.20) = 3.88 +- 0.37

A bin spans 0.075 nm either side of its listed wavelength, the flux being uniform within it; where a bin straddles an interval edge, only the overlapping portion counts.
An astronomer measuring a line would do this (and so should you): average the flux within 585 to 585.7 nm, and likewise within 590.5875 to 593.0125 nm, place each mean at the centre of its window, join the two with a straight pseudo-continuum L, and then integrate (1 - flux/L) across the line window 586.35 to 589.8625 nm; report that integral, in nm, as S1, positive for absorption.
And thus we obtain 0.12 nm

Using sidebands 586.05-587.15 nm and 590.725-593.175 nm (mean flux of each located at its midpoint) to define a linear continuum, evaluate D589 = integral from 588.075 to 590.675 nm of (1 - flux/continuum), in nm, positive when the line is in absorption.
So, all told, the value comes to 0.290 nm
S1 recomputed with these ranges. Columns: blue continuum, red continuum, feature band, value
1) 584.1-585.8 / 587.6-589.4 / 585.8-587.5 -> -0.04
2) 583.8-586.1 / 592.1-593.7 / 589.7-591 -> 0.05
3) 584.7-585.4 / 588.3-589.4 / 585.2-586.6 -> 0.01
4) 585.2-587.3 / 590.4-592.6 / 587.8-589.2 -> 0.09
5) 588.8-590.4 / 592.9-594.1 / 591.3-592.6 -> -0.04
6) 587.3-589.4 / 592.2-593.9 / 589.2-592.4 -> 0.04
